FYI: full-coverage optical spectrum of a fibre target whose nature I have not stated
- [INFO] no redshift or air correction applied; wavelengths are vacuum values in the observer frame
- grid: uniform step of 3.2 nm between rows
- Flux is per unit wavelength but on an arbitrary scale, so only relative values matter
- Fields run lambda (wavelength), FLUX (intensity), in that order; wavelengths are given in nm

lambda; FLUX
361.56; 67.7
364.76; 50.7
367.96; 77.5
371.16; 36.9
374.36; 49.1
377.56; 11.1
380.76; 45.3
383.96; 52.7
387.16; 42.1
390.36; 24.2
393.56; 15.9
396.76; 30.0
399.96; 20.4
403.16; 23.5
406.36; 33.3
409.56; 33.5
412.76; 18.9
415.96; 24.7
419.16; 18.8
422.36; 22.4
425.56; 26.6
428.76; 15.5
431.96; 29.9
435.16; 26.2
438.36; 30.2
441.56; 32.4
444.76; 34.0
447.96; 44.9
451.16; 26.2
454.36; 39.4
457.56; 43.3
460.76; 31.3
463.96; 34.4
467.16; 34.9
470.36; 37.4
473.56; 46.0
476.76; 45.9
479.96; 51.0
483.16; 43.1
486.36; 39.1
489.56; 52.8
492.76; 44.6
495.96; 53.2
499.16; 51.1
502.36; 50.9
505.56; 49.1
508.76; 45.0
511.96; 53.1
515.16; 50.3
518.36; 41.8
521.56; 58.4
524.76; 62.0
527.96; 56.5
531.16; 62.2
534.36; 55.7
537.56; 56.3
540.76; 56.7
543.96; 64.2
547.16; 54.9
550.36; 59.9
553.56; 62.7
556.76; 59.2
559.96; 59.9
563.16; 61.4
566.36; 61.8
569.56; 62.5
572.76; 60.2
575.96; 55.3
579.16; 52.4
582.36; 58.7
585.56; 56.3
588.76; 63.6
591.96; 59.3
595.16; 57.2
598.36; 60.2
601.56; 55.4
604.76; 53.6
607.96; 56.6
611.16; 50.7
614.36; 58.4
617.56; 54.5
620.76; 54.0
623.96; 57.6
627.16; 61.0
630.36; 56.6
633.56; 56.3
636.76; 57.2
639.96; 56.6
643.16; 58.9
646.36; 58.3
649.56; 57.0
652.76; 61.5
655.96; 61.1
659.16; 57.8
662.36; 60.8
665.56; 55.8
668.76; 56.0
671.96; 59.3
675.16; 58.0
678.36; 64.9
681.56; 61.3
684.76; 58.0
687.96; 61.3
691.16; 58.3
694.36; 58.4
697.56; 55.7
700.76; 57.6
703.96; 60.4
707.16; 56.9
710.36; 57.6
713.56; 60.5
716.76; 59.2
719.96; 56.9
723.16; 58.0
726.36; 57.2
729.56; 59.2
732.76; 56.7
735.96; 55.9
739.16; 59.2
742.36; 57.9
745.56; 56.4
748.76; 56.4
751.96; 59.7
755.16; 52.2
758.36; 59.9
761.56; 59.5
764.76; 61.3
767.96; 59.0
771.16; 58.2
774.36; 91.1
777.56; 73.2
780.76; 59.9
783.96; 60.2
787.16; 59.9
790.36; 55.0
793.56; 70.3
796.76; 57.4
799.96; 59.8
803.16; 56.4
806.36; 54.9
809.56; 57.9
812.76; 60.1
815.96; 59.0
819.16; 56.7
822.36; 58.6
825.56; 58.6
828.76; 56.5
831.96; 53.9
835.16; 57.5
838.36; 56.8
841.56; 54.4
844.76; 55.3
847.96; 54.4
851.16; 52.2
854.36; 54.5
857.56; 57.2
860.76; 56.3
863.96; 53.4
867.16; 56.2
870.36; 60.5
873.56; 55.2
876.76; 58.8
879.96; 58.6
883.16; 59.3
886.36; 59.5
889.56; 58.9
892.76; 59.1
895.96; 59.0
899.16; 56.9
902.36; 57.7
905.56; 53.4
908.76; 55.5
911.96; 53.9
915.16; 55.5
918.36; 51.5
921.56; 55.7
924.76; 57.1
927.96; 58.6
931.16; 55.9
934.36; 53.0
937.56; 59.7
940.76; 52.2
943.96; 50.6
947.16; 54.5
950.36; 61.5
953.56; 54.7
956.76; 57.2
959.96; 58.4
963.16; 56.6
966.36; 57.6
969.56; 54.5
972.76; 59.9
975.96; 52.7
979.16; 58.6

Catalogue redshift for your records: 0.181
